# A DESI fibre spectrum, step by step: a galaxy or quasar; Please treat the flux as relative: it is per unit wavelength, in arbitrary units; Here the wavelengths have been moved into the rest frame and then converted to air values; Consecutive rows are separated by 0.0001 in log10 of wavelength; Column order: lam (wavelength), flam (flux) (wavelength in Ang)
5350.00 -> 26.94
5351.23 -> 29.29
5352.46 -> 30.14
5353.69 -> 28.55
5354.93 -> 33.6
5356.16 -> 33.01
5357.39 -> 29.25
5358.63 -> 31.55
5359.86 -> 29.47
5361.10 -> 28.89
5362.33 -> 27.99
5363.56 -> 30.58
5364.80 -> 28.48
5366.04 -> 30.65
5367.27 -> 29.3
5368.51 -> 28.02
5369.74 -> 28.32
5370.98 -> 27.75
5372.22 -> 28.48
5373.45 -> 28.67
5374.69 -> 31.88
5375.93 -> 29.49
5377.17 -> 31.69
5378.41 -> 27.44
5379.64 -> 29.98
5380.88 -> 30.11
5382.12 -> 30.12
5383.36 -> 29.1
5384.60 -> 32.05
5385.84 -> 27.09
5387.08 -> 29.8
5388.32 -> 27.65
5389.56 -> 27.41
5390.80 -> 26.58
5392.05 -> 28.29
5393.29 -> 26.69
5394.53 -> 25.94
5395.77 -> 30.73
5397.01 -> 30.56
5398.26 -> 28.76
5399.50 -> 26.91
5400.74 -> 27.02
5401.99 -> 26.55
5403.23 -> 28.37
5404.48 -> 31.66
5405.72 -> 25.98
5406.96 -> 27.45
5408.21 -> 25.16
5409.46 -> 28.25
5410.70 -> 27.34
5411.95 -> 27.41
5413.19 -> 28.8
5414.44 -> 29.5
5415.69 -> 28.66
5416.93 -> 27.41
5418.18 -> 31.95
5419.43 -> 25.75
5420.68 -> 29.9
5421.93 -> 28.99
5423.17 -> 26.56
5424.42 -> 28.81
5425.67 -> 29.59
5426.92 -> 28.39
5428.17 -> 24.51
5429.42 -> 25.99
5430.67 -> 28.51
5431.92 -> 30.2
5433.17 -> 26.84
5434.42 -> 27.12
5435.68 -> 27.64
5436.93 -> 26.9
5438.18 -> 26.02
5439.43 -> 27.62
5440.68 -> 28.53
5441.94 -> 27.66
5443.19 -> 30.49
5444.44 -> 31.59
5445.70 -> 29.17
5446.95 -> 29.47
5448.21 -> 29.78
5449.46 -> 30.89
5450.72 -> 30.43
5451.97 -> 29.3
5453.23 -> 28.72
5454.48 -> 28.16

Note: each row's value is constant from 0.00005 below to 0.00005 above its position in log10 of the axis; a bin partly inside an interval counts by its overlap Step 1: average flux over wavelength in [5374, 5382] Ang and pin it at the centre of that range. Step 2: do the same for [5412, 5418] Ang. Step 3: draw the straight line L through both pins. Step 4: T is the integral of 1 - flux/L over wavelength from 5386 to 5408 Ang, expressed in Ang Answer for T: 1.1 Ang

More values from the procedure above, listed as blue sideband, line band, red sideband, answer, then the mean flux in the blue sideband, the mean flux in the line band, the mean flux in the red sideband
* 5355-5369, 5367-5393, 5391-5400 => 0.01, 29.9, 29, 28.2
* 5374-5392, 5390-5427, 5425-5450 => 0.90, 29.3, 28.1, 28.3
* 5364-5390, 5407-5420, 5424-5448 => 0.26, 29.2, 28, 28.2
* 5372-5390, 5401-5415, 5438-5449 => 0.70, 29.4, 27.8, 29.1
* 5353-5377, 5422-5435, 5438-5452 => 0.76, 29.7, 27.7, 29.4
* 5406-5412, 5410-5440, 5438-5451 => 0.10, 27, 27.9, 29.3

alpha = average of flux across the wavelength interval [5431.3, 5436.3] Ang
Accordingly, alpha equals 27.9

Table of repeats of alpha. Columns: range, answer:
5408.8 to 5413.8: 27.9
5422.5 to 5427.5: 28.4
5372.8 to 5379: 29.8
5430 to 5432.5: 29.3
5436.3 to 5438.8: 26.5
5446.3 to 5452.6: 30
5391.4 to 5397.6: 28.4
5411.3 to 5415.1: 28.5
